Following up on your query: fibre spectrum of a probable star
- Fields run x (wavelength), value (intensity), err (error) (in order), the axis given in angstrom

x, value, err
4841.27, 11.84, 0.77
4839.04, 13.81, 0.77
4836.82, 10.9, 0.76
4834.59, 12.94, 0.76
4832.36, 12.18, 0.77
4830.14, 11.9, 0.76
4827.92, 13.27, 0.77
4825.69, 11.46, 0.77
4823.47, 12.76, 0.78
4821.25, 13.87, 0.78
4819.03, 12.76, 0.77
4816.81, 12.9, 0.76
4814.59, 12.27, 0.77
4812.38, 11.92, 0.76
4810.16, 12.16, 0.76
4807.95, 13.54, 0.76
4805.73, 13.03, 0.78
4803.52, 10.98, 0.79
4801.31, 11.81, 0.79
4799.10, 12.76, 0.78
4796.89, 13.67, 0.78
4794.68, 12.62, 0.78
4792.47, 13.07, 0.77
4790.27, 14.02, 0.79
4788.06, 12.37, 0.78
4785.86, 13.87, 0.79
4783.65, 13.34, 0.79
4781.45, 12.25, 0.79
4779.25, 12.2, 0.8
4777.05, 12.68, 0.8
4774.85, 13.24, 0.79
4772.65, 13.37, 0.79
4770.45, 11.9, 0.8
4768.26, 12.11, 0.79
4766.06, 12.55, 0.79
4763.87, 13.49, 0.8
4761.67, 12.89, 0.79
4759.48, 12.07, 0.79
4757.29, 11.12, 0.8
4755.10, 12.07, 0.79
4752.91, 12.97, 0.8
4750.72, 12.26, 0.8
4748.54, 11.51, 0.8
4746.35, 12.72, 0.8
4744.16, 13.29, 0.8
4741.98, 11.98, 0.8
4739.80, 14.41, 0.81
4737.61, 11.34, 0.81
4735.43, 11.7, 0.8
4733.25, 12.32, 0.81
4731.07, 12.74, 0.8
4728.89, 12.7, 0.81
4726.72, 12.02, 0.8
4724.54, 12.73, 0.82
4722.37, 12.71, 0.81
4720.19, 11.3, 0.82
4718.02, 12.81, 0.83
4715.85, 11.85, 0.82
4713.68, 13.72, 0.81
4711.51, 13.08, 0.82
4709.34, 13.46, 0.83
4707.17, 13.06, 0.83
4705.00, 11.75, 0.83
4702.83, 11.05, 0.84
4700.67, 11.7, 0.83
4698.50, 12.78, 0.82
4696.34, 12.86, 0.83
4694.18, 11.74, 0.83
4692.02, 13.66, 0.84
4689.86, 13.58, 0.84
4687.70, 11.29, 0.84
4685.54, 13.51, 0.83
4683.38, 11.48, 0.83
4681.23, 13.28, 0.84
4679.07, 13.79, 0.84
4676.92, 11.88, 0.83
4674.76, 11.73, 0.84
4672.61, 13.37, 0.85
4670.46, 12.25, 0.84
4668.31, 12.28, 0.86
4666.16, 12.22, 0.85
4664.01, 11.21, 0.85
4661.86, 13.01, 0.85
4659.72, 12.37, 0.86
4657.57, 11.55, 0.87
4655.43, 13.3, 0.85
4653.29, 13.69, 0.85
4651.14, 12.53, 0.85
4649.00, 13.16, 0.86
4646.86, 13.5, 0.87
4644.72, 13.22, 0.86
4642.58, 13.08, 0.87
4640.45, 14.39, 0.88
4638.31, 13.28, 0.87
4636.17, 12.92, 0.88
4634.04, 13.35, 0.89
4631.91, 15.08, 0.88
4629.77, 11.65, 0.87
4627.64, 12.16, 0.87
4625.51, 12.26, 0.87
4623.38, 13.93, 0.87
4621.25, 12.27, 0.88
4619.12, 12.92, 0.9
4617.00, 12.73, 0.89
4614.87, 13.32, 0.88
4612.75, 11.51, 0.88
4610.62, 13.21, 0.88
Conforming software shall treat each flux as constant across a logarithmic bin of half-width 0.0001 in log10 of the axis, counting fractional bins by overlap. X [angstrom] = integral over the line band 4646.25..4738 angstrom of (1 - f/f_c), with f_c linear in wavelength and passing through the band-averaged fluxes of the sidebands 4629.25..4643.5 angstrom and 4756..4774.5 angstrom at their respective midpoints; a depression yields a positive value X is 3.62 angstrom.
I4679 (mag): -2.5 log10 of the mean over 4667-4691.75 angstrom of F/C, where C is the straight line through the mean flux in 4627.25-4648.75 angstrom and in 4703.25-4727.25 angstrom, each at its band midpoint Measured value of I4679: 0.02 mag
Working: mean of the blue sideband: 13.3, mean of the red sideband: 12.6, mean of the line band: 12.6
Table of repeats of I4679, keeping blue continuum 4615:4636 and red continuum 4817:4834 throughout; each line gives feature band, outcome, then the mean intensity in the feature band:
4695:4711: 0.04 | 12.4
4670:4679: 0.03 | 12.5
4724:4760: 0.04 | 12.3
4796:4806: 0.02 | 12.4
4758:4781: 0.01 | 12.6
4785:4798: -0.05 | 13.3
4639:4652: -0.03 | 13.3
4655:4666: 0.06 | 12.2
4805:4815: 0.01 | 12.6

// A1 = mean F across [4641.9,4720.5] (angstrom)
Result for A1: 12.6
